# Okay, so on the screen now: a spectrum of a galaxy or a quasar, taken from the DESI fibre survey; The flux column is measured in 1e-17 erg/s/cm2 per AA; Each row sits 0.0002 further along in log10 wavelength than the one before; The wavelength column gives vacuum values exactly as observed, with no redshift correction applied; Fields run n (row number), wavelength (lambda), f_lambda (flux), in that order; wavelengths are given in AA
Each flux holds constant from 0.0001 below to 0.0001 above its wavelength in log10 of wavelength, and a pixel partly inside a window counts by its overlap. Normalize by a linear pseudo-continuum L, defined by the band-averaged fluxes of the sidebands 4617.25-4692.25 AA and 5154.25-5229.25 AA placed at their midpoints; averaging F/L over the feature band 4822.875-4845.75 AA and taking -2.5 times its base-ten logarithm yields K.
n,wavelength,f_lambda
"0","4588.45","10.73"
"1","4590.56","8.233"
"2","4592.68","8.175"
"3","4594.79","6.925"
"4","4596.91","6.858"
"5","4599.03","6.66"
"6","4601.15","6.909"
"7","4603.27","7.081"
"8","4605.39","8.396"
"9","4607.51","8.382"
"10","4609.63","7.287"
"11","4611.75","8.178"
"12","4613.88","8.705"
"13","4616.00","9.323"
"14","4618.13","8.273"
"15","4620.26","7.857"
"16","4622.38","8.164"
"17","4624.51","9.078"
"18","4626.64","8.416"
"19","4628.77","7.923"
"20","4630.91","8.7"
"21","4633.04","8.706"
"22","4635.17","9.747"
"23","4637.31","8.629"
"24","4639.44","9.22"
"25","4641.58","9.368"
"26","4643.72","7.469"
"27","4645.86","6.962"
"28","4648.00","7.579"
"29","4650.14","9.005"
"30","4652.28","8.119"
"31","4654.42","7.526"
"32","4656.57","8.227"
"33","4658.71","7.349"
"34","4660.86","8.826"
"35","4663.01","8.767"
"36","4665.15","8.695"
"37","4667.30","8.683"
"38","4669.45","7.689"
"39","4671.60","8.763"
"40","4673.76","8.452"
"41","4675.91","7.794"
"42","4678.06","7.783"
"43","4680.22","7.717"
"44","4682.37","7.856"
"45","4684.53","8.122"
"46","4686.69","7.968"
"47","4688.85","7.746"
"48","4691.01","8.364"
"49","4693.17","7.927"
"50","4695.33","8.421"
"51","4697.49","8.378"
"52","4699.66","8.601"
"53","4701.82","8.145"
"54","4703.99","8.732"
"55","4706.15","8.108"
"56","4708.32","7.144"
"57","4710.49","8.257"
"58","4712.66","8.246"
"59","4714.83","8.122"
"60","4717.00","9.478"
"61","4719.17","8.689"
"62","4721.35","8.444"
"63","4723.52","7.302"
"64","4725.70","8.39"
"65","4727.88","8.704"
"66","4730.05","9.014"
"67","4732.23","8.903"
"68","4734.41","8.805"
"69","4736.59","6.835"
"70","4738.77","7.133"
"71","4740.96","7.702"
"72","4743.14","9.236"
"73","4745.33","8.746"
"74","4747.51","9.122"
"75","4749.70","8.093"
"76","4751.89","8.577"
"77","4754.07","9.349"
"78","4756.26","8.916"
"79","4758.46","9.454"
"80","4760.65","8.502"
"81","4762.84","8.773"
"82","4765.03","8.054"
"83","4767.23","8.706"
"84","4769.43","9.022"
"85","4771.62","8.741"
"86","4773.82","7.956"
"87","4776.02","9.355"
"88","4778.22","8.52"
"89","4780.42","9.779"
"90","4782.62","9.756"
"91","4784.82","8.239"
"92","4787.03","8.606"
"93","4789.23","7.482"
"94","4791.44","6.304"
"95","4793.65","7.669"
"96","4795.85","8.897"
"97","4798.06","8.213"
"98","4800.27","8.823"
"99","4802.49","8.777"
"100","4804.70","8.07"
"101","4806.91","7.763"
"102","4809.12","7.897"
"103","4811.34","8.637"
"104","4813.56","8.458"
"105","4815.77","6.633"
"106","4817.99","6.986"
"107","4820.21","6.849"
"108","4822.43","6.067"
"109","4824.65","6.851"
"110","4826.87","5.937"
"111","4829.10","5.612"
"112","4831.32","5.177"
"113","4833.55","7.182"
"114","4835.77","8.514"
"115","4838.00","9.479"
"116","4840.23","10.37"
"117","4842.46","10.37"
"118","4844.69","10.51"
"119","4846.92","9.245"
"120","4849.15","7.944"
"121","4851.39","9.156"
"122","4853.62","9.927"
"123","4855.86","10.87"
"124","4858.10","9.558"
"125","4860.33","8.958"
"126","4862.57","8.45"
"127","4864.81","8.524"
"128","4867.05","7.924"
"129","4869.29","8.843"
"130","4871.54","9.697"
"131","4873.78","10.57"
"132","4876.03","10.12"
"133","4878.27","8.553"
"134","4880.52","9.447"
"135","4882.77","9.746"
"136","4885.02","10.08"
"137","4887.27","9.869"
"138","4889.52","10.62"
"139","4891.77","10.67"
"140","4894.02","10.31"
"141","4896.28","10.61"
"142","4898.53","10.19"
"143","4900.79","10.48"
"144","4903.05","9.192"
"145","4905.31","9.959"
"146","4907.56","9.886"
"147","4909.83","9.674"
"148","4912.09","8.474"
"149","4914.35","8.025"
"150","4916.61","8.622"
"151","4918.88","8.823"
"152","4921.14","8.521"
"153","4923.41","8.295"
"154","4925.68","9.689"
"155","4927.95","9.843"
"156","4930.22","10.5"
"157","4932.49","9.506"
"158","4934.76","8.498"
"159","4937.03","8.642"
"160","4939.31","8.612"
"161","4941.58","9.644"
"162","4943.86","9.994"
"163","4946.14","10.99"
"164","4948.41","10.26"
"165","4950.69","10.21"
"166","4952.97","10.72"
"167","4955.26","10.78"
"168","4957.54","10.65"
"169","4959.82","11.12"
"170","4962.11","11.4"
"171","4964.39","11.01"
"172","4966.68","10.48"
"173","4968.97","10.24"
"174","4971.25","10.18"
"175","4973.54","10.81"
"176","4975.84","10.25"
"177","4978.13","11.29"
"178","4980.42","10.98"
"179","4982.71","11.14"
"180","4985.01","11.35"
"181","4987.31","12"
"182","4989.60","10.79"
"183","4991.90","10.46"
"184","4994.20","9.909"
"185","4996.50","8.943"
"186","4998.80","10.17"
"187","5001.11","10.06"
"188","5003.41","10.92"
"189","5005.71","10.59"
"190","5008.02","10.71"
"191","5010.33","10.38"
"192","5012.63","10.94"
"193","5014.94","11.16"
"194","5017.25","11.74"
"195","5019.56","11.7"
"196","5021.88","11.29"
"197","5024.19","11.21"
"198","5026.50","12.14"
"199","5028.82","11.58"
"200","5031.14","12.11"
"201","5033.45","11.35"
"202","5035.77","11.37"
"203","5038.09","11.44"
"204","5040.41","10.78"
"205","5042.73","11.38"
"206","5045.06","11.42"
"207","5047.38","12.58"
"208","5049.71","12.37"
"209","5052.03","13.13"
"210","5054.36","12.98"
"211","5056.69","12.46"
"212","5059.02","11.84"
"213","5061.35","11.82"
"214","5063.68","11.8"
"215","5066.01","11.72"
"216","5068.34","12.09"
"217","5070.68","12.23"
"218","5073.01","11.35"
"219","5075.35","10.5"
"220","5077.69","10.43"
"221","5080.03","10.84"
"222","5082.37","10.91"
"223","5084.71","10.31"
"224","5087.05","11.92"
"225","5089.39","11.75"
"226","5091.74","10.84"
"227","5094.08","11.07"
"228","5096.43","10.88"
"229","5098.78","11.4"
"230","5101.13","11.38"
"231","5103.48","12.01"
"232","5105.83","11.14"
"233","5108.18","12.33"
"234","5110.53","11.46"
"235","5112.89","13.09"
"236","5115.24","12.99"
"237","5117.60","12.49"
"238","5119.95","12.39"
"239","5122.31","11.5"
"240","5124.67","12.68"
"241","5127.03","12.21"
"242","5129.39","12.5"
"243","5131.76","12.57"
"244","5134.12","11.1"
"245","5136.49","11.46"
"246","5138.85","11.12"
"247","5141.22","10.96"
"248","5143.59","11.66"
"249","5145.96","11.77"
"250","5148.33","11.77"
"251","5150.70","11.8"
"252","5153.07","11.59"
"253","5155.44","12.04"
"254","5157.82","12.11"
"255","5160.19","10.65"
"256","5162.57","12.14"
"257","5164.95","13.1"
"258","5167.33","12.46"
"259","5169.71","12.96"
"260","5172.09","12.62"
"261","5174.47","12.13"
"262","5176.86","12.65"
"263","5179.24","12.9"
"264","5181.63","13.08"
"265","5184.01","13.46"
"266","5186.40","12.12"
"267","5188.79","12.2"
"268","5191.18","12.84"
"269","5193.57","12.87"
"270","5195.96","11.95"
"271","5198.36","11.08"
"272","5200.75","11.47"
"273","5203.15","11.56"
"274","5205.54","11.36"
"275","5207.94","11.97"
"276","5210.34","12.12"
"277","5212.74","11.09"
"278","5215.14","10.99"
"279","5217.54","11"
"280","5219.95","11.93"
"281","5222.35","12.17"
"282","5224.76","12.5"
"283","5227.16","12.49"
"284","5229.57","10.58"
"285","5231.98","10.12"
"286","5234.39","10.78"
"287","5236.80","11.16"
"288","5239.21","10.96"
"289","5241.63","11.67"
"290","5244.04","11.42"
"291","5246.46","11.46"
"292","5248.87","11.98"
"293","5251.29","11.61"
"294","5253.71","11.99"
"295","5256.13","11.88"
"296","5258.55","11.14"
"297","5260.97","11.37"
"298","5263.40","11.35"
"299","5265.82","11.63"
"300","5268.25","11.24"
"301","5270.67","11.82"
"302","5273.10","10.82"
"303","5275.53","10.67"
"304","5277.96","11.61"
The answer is 0.202 mag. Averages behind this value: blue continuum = 8.27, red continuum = 12.1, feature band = 7.94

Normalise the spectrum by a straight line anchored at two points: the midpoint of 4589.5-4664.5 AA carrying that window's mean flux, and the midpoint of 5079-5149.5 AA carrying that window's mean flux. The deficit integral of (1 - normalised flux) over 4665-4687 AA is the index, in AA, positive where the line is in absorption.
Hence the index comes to 1.0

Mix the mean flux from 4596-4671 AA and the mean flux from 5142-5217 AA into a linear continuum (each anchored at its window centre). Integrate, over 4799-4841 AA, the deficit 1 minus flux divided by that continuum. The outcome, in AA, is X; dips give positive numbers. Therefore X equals 8.6 AA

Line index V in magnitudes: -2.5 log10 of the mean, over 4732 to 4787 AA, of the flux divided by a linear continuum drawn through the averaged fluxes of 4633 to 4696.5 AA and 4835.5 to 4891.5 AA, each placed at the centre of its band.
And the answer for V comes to 0.03 mag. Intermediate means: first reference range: 8.24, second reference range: 9.53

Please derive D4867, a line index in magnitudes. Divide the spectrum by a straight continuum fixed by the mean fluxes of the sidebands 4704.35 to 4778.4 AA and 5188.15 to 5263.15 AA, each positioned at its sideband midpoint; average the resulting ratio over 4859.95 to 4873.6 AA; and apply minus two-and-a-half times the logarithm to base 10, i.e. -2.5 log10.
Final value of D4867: 0.053 mag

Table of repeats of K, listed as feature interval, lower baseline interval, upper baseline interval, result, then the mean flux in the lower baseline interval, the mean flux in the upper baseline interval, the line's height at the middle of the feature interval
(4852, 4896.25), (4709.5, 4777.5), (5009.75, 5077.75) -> 0.03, 8.54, 11.7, 9.9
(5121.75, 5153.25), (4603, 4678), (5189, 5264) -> -0.06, 8.33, 11.6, 11.1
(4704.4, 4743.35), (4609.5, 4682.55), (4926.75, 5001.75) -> 0.07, 8.33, 10.3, 8.82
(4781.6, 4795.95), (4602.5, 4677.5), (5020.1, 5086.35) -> 0.18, 8.33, 11.6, 9.51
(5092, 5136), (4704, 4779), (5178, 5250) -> -0.08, 8.49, 11.8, 11.1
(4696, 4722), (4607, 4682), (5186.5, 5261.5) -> 0.04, 8.32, 11.6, 8.69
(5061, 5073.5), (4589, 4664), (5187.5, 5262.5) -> -0.11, 8.16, 11.6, 10.7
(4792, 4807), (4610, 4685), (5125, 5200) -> 0.14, 8.32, 12.1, 9.45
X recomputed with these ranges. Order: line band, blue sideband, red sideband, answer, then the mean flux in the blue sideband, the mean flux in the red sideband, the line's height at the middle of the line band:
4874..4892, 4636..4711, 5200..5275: -0.9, 8.19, 11.5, 9.4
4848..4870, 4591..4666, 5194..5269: 1.0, 8.16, 11.5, 9.43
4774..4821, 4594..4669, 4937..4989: 6.0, 8.17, 10.6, 9.39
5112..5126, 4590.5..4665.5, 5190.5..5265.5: -2.0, 8.15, 11.6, 10.9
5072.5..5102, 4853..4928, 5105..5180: 1.2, 9.49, 12.1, 11.5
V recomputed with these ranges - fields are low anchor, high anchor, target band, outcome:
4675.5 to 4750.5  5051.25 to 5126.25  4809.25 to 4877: 0.12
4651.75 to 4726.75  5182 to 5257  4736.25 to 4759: 0.01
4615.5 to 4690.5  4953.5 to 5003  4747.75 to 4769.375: 0.04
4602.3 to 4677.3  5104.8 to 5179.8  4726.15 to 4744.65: 0.09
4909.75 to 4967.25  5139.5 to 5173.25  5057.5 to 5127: -0.03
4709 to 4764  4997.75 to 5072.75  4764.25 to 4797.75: 0.06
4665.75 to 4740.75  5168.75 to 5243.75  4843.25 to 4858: -0.04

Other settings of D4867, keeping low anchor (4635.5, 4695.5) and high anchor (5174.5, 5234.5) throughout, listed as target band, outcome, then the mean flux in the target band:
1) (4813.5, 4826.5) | 0.34 mag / 6.8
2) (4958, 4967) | -0.08 mag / 11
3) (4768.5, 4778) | 0.02 mag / 8.74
